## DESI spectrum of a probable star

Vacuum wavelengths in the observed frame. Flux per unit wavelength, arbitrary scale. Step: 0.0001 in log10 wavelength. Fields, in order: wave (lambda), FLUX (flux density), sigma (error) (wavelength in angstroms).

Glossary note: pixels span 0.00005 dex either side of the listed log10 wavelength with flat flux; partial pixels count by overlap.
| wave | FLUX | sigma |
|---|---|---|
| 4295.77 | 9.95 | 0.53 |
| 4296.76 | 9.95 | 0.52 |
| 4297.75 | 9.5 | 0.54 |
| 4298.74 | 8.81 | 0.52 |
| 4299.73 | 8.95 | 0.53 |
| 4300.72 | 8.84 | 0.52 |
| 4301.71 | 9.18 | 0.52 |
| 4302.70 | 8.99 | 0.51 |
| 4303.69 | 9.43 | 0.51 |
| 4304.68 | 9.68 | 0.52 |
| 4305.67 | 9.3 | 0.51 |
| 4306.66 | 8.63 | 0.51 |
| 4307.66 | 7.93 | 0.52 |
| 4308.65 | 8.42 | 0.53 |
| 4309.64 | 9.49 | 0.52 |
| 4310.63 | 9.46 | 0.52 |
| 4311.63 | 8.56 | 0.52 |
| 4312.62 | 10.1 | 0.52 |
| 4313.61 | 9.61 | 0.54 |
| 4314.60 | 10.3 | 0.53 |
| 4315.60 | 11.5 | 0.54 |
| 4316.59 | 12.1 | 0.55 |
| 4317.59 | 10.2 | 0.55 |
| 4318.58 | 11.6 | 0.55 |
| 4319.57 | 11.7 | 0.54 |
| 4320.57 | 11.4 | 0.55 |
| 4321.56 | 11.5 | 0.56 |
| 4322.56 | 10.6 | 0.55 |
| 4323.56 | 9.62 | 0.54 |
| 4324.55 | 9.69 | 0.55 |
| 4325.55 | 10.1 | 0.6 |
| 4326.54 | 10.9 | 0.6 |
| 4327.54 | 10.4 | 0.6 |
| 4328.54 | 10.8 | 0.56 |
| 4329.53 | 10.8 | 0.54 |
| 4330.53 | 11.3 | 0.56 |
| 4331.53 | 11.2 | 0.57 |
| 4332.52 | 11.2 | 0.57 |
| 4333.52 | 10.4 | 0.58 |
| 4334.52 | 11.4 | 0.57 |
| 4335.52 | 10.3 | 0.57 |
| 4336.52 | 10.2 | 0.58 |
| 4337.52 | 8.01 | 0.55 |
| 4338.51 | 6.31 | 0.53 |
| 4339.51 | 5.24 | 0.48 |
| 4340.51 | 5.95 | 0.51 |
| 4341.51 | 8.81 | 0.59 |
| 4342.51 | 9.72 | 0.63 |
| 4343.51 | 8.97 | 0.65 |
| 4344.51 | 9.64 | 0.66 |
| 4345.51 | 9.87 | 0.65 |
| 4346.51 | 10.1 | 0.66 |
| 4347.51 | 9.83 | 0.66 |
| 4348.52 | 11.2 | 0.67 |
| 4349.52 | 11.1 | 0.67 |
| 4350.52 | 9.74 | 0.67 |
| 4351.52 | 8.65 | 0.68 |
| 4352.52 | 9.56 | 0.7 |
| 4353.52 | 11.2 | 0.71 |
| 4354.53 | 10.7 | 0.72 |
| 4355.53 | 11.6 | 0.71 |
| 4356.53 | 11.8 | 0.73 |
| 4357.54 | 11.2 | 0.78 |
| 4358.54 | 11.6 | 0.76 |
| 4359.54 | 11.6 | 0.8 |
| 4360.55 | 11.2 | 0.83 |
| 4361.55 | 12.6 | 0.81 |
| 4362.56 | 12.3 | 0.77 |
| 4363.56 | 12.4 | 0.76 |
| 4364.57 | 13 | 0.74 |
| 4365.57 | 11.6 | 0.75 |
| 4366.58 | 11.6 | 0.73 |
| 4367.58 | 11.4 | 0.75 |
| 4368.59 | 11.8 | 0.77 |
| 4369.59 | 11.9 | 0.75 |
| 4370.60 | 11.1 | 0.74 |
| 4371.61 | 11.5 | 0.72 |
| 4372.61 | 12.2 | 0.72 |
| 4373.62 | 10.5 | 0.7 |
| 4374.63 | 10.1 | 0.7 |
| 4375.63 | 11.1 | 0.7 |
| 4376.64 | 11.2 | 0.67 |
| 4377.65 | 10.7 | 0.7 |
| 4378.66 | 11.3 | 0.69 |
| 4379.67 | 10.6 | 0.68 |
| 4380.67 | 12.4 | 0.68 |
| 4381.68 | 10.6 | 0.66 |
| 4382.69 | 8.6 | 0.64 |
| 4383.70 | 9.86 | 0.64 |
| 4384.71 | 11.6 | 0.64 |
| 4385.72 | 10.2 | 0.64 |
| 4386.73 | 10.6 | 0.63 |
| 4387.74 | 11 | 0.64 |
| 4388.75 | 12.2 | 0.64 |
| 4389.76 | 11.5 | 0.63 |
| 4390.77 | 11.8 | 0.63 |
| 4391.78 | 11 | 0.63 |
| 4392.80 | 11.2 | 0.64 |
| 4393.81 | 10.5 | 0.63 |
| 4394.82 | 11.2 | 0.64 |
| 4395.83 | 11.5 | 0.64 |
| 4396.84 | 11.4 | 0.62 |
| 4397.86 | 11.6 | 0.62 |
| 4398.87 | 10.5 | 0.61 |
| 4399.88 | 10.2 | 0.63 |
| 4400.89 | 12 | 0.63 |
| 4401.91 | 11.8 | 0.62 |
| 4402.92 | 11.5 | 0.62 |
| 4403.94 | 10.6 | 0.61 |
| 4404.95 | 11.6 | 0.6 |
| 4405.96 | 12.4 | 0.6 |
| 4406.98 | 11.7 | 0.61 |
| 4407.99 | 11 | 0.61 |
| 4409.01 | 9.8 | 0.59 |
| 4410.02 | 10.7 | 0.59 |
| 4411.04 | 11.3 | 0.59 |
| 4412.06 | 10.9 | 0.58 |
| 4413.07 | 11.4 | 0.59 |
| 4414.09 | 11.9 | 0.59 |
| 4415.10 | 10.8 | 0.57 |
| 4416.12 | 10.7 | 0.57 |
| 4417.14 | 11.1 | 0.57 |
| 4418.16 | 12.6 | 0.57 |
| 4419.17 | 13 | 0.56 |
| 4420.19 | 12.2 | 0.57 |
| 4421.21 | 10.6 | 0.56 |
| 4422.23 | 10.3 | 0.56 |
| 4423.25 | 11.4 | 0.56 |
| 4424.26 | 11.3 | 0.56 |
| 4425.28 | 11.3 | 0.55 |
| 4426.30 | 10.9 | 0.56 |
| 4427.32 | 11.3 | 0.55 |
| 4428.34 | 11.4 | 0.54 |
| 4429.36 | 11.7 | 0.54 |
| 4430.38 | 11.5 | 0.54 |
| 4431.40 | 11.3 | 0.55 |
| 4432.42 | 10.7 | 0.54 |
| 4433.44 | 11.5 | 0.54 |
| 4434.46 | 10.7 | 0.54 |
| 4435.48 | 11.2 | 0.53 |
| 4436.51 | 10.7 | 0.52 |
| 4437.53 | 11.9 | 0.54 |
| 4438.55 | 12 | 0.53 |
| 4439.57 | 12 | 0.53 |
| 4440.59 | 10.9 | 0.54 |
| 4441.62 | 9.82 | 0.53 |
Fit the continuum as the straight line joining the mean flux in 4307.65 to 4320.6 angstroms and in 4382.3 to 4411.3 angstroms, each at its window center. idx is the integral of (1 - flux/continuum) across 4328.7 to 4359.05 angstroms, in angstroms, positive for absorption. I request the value 1.7 angstroms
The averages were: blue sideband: 10.2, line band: 9.93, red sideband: 11.1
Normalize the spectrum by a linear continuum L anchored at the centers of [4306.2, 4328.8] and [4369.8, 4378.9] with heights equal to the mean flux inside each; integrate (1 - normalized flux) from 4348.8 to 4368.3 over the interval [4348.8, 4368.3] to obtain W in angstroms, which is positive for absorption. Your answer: -0.8 angstroms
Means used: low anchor 10.2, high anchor 11.1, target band 11.3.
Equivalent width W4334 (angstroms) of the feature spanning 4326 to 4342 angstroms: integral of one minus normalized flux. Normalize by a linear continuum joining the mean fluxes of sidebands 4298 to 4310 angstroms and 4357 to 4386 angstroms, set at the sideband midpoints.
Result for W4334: 0.66 angstroms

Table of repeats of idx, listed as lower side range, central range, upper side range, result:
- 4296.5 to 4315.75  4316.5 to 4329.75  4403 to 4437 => -1.66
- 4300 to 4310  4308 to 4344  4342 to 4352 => -1.97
